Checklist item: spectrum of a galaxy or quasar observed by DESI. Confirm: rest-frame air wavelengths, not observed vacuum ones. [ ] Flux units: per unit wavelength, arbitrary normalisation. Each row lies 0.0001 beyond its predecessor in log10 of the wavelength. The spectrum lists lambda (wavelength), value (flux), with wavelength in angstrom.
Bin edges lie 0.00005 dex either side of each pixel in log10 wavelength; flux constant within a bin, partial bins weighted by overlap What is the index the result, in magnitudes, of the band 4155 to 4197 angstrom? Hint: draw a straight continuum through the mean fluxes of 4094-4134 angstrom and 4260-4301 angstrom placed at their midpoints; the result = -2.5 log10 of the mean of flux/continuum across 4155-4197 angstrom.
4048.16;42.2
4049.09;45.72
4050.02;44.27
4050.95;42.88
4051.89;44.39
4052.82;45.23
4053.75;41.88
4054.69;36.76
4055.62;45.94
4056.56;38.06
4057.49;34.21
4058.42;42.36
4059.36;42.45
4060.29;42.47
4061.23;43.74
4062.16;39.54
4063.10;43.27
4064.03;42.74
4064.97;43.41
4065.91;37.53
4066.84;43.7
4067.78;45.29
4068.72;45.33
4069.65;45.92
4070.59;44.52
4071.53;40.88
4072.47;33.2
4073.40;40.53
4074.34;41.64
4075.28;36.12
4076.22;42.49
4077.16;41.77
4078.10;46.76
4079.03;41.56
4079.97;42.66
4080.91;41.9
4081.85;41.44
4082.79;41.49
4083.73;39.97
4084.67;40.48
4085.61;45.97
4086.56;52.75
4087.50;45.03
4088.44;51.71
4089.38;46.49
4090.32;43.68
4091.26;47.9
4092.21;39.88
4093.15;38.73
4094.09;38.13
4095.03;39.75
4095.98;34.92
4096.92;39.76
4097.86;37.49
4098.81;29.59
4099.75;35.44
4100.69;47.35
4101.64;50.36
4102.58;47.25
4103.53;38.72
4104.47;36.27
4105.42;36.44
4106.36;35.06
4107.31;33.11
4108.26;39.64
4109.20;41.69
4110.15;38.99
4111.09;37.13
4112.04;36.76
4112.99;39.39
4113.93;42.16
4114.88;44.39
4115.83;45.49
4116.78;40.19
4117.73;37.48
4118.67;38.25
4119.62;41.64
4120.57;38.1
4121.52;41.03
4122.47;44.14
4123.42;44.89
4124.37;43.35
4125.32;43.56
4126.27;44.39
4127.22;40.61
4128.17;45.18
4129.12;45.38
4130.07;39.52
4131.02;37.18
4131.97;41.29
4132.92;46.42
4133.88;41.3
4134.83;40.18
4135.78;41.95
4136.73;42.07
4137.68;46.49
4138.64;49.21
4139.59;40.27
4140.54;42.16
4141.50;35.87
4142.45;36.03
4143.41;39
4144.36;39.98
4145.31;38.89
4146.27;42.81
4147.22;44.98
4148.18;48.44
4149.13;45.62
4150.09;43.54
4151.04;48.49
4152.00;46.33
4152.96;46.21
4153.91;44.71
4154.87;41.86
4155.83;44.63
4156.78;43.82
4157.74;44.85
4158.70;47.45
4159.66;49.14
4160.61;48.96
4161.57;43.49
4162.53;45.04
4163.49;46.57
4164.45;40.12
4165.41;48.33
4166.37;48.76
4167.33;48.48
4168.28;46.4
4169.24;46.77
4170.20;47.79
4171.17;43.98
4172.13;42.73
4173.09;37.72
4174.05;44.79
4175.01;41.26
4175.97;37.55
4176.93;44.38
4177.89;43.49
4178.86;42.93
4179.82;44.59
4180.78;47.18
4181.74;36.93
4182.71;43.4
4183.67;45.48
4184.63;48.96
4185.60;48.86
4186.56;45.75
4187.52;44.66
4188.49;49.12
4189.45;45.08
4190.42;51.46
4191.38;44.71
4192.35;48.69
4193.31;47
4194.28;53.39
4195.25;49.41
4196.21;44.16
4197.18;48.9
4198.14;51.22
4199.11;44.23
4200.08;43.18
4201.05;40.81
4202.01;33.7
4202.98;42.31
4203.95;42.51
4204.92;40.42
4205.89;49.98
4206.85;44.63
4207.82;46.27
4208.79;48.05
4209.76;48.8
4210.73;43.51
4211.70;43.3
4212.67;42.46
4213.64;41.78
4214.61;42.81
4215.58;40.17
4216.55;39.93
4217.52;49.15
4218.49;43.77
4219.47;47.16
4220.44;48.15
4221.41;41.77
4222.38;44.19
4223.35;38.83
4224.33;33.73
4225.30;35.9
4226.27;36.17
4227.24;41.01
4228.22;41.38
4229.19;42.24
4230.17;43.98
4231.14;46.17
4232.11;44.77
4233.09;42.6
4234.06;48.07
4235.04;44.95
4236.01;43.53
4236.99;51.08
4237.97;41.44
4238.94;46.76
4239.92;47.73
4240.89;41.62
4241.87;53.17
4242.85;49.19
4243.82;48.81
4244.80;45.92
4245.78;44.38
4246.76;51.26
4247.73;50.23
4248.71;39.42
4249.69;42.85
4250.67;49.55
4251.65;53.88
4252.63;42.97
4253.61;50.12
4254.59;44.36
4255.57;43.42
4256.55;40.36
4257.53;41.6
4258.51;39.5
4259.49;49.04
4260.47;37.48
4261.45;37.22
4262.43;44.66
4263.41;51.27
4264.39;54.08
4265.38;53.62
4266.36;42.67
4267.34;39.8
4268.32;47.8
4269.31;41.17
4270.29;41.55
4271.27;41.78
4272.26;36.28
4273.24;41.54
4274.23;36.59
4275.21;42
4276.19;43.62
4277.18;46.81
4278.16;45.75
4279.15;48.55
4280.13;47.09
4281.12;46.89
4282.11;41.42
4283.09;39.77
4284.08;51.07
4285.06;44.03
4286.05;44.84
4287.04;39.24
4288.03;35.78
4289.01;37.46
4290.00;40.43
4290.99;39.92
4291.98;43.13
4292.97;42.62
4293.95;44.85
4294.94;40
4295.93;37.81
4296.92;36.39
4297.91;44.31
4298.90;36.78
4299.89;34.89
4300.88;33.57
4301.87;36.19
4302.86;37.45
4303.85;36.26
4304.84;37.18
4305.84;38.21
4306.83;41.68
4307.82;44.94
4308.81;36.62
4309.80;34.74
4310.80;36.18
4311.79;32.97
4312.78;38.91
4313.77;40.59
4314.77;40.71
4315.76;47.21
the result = -0.11 mag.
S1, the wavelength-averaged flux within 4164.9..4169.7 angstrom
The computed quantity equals 47.8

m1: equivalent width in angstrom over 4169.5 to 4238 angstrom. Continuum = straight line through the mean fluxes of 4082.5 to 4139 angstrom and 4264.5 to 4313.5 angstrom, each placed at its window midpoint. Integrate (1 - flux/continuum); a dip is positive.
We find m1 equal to -4.9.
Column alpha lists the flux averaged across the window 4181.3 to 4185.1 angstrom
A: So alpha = 43.7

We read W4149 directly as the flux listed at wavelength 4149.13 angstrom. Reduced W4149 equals 45.62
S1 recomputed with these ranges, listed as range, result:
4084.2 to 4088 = 46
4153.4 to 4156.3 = 43.8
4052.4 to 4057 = 41.5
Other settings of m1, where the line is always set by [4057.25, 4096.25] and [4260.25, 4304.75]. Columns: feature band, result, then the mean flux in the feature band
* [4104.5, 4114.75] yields 1.0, 38.2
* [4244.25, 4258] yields -1.2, 45.7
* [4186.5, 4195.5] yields -1.3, 48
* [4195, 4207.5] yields -0.6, 44.2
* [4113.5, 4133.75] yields 0.1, 42.1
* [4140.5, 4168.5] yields -1.5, 44.4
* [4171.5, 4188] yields -0.6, 43.6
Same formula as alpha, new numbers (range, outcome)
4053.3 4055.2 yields 39.4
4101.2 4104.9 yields 43.2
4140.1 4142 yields 38.9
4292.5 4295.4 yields 42.6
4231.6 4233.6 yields 43.9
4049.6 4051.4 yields 43.6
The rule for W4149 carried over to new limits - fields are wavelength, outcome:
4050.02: 44.27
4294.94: 40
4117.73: 37.48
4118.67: 38.25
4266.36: 42.67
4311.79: 32.97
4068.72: 45.33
